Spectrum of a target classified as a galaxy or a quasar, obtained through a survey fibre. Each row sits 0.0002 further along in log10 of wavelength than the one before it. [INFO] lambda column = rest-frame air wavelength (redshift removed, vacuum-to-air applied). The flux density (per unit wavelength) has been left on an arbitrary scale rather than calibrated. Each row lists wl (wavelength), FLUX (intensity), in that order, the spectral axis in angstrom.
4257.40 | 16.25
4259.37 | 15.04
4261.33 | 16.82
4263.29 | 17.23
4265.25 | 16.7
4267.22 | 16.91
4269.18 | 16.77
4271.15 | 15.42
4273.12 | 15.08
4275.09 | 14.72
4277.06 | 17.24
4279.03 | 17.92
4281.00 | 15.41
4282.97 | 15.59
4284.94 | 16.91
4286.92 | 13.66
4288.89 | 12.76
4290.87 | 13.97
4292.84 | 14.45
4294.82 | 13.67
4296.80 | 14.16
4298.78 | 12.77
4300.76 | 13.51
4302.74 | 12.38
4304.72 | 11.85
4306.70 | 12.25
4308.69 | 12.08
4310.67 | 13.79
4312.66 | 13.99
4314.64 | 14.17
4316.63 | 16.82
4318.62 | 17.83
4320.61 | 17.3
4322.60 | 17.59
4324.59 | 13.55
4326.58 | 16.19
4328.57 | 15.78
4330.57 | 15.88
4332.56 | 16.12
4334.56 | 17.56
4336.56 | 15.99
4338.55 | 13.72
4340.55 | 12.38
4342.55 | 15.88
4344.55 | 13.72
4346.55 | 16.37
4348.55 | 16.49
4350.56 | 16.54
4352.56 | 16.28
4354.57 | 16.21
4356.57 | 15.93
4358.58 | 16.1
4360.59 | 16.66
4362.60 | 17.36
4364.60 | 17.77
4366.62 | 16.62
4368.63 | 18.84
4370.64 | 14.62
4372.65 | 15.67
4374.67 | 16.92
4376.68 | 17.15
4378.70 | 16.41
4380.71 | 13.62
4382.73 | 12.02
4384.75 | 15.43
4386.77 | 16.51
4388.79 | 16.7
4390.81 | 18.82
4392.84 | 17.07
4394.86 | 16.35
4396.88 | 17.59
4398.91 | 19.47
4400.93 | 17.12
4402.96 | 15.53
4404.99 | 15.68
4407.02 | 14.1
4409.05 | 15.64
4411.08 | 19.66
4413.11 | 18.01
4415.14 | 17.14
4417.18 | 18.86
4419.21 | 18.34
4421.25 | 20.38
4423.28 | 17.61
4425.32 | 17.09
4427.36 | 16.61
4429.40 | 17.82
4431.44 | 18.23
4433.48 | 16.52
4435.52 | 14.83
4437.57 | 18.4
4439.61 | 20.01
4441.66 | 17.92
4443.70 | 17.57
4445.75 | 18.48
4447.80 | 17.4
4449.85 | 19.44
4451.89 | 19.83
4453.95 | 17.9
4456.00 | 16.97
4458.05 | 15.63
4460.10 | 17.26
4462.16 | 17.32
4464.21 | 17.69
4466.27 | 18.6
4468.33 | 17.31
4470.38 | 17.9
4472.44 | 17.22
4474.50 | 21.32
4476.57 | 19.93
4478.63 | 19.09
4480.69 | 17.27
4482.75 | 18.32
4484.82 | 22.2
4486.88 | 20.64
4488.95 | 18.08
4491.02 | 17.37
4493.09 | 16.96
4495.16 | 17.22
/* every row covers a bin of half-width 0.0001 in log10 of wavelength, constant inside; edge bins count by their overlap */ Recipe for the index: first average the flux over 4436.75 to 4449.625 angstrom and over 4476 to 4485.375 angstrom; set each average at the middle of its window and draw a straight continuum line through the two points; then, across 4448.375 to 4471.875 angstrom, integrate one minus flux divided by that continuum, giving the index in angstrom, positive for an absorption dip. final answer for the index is 1.19 angstrom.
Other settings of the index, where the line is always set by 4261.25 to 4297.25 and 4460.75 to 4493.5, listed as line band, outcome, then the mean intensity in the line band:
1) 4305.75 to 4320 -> 1.38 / 14.5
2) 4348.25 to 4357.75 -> 0.23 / 16.3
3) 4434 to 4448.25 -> 0.21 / 17.8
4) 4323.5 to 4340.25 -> 0.89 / 15.5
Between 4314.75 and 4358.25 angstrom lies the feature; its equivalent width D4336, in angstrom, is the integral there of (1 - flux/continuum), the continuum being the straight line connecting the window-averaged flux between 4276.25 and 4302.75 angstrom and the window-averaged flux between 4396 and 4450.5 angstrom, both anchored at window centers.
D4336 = -0.5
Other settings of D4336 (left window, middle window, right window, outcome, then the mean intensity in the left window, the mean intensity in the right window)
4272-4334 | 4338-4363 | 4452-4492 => 0.3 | 14.8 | 18.4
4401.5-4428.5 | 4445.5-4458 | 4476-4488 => 0.3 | 17.3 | 19.6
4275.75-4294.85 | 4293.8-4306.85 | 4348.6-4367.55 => 2.1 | 15.2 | 16.6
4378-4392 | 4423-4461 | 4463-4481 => -0.3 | 15.6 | 18.5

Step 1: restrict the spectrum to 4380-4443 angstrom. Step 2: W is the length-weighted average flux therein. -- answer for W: 17.1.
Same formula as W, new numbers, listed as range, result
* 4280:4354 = 14.9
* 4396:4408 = 16.6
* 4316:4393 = 16.1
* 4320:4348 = 15.6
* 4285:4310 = 13.3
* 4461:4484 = 18.4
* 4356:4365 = 16.7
